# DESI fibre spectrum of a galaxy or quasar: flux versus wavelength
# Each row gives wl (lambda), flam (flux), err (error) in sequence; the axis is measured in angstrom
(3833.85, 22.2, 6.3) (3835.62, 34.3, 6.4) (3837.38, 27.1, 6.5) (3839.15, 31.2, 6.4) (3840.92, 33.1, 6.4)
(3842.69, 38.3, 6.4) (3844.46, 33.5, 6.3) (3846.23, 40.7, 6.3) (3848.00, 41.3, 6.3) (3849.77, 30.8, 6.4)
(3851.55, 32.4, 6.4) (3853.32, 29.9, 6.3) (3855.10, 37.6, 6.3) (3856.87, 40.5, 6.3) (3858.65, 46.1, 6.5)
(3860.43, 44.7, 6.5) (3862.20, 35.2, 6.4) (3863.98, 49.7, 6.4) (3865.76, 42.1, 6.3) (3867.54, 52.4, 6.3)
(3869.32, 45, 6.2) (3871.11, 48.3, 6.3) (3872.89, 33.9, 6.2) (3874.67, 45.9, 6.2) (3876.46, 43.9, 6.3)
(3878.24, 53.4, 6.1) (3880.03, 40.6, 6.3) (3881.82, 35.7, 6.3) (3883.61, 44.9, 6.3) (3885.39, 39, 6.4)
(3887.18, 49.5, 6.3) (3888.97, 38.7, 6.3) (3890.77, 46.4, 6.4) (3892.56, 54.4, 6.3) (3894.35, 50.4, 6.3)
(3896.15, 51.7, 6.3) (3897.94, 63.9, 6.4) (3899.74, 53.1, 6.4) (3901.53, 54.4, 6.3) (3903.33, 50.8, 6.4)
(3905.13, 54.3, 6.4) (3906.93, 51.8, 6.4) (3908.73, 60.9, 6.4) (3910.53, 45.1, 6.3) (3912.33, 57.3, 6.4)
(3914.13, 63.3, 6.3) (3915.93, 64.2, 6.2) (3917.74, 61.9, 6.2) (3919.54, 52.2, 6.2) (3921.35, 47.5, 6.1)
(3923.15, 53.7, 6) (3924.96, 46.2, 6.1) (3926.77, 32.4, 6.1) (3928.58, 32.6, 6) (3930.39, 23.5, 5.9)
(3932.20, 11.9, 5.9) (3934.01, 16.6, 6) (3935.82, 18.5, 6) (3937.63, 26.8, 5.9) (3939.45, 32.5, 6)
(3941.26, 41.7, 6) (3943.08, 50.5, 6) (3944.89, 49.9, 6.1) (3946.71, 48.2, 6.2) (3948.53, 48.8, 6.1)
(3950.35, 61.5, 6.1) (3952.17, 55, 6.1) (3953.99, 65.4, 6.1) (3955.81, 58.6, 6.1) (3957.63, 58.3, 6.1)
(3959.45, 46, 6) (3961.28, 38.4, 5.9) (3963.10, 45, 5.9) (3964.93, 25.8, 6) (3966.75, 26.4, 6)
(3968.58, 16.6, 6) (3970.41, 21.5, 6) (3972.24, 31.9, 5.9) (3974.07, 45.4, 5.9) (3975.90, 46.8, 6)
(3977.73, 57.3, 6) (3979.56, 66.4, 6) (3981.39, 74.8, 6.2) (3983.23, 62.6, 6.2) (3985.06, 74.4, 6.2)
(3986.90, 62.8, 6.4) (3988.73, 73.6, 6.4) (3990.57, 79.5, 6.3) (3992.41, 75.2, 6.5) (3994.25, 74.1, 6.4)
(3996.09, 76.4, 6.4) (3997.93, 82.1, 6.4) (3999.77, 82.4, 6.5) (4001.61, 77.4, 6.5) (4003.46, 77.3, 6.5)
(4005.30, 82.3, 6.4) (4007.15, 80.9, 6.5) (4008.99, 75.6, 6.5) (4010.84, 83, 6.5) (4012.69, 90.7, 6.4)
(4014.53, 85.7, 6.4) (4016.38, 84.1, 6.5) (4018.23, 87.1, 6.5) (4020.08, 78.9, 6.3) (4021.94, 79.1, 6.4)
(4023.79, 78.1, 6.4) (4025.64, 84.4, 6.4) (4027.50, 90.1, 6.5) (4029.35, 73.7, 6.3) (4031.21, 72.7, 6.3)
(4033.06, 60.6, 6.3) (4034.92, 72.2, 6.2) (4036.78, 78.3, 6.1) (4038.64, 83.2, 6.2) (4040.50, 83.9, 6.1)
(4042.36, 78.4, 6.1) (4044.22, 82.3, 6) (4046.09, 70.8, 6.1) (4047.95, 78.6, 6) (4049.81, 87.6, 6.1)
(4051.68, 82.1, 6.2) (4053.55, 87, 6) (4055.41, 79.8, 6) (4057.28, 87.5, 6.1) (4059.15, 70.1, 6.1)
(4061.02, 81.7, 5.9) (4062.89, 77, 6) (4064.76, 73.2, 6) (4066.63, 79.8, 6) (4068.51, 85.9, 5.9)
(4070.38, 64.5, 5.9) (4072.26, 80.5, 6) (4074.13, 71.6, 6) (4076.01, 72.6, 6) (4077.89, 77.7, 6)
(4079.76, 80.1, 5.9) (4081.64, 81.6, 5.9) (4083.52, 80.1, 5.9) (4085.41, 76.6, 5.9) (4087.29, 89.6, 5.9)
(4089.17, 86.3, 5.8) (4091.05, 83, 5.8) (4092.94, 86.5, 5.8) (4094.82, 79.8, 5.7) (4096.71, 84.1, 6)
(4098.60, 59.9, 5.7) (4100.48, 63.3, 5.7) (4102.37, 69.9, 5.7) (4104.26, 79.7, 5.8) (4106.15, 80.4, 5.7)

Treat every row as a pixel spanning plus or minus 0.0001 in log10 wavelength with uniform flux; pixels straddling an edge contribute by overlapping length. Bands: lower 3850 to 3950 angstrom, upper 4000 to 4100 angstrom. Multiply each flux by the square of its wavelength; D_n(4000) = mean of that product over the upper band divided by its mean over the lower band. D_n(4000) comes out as 1.9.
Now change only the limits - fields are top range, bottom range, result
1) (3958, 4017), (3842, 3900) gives 1.55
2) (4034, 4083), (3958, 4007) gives 1.38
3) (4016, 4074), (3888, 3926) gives 1.59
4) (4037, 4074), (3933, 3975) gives 2.07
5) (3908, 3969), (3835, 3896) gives 1.10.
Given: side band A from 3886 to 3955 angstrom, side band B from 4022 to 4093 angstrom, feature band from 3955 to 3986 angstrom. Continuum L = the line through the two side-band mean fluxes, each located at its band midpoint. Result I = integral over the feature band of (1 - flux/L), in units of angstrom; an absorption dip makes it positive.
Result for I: 6.4 angstrom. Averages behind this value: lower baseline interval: 47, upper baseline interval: 79.1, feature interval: 46.8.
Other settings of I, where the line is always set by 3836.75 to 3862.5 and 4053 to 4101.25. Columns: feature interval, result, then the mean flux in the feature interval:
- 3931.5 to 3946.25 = 5.9 angstrom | 31.9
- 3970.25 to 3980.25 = 2.3 angstrom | 46.2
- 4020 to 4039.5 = -2.2 angstrom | 77.3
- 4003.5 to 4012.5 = -2.1 angstrom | 81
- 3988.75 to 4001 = -2.9 angstrom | 77.9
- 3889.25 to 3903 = -2.4 angstrom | 52.7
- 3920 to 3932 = 2.9 angstrom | 38.2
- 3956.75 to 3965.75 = 2.2 angstrom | 42.8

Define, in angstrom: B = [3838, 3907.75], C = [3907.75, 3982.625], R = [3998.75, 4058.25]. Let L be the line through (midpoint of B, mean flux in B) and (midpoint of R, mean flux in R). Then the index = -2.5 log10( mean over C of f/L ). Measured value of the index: 0.33 mag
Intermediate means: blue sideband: 43.8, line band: 44.6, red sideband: 80.5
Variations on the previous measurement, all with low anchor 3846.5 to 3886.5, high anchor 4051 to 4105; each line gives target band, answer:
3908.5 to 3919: -0.174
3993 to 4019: -0.229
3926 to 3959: 0.328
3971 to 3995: -0.014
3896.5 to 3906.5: -0.155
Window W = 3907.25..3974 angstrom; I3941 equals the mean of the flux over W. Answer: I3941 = 42.8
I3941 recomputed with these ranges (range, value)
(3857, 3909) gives 47.4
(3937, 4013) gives 58.3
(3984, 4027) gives 79.4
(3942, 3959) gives 54.8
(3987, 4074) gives 79.1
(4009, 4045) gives 80.2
